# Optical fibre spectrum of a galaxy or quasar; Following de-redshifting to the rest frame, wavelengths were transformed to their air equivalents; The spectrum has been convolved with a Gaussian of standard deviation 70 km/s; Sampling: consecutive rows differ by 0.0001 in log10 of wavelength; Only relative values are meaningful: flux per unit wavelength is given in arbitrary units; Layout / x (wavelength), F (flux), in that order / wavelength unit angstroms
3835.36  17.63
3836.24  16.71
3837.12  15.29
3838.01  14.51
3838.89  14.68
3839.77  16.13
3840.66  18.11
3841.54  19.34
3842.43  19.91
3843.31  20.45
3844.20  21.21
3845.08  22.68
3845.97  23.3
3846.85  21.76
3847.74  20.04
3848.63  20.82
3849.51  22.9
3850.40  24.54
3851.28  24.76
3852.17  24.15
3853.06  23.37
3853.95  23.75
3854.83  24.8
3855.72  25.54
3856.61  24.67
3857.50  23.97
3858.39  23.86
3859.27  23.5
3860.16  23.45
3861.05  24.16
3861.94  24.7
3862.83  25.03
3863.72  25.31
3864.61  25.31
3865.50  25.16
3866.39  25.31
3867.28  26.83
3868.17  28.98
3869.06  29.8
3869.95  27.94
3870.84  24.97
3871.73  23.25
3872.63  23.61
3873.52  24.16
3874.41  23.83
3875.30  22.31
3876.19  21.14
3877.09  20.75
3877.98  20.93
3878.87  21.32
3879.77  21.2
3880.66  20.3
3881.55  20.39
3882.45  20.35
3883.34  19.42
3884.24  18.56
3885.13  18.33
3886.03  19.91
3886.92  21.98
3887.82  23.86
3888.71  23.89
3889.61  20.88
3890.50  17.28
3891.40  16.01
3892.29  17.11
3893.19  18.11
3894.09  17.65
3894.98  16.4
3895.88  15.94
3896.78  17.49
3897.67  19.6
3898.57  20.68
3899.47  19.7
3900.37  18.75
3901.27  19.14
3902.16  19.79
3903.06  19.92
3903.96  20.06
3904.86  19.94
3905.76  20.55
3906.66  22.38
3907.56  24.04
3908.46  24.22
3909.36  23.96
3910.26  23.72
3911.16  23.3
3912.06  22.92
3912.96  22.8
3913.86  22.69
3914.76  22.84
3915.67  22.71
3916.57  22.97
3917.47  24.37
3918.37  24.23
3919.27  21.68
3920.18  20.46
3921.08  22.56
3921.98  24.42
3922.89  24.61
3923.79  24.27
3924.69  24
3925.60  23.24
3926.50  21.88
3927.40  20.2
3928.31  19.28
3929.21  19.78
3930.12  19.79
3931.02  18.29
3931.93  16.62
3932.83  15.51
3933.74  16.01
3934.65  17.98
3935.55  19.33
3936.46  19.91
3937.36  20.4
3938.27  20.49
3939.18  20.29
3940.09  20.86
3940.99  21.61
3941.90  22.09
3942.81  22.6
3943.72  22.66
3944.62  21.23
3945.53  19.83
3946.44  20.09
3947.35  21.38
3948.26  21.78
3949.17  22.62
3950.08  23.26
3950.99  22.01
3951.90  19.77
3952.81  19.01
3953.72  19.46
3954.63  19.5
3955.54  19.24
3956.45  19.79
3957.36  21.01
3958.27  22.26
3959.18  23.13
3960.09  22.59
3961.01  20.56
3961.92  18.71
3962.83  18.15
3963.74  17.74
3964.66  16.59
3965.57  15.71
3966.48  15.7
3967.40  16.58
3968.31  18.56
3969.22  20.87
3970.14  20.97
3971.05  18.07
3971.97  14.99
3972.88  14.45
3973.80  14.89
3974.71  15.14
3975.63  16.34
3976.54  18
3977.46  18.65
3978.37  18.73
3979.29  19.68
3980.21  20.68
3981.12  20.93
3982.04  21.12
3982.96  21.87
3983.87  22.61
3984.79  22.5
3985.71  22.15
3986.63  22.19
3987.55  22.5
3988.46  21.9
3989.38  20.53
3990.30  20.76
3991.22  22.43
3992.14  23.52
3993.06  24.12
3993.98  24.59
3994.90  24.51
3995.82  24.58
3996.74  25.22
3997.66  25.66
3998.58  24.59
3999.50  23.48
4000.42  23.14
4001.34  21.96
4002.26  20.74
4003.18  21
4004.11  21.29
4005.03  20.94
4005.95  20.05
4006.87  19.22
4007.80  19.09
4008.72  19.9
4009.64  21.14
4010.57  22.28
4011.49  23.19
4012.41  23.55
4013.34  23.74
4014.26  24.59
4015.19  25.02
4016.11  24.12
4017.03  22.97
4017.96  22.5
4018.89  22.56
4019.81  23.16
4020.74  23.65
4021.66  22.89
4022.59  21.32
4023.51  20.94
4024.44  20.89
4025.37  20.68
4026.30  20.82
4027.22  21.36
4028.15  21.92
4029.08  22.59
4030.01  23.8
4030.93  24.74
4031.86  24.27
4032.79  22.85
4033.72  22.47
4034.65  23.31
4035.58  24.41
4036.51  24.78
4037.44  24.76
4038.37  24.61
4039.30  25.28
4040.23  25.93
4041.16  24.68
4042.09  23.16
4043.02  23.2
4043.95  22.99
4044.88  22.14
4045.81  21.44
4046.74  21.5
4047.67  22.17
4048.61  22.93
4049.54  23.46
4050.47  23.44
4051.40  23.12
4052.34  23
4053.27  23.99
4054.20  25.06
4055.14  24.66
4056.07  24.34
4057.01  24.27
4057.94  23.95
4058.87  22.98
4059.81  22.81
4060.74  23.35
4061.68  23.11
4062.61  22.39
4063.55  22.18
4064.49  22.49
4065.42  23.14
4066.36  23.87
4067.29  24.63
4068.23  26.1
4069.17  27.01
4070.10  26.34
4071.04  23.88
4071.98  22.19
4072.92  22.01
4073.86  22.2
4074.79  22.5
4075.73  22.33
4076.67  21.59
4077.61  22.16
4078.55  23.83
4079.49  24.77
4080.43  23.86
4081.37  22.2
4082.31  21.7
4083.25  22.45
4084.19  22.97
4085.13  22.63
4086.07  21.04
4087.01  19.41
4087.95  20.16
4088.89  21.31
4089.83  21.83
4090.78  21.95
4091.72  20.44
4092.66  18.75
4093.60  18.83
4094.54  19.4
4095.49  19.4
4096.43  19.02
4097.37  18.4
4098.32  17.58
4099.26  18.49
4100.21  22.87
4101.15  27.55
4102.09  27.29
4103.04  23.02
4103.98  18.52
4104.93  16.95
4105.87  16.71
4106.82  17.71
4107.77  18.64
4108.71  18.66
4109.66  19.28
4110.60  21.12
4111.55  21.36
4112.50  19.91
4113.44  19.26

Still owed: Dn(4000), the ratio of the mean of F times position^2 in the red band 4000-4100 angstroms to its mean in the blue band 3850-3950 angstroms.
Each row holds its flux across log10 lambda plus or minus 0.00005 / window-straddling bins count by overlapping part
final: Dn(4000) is 1.1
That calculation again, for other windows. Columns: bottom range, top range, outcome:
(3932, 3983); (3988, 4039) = 1.20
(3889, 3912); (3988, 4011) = 1.17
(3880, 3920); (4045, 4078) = 1.22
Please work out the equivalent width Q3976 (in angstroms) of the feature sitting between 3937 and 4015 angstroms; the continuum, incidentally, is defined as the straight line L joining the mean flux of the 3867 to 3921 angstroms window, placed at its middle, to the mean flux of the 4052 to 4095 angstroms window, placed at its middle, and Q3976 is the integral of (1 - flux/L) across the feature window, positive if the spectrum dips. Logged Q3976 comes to 4.5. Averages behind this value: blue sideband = 21.5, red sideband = 22.7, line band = 20.8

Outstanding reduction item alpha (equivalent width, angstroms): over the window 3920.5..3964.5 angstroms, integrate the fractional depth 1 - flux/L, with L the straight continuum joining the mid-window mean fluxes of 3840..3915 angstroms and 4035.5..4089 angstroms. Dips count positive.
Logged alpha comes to 3.57 angstroms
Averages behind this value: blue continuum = 22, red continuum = 23.3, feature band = 20.6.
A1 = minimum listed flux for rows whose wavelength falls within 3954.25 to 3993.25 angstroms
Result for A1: 14.45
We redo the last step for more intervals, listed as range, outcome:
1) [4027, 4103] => 17.58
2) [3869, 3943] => 15.51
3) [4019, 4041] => 20.68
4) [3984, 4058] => 19.09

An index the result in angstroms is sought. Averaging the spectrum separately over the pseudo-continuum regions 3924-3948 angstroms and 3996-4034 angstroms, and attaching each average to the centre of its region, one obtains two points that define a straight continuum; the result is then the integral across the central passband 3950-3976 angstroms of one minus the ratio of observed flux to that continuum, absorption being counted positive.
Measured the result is 2.79 angstroms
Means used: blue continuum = 20.3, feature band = 18.7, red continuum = 22.5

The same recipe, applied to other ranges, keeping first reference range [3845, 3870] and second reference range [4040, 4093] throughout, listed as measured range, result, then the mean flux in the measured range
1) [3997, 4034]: 1.47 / 22.4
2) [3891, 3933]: 5.52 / 20.9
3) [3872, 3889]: 2.05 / 21.4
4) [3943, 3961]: 2.03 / 21.1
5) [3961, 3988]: 5.47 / 18.8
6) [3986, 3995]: 0.34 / 22.6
